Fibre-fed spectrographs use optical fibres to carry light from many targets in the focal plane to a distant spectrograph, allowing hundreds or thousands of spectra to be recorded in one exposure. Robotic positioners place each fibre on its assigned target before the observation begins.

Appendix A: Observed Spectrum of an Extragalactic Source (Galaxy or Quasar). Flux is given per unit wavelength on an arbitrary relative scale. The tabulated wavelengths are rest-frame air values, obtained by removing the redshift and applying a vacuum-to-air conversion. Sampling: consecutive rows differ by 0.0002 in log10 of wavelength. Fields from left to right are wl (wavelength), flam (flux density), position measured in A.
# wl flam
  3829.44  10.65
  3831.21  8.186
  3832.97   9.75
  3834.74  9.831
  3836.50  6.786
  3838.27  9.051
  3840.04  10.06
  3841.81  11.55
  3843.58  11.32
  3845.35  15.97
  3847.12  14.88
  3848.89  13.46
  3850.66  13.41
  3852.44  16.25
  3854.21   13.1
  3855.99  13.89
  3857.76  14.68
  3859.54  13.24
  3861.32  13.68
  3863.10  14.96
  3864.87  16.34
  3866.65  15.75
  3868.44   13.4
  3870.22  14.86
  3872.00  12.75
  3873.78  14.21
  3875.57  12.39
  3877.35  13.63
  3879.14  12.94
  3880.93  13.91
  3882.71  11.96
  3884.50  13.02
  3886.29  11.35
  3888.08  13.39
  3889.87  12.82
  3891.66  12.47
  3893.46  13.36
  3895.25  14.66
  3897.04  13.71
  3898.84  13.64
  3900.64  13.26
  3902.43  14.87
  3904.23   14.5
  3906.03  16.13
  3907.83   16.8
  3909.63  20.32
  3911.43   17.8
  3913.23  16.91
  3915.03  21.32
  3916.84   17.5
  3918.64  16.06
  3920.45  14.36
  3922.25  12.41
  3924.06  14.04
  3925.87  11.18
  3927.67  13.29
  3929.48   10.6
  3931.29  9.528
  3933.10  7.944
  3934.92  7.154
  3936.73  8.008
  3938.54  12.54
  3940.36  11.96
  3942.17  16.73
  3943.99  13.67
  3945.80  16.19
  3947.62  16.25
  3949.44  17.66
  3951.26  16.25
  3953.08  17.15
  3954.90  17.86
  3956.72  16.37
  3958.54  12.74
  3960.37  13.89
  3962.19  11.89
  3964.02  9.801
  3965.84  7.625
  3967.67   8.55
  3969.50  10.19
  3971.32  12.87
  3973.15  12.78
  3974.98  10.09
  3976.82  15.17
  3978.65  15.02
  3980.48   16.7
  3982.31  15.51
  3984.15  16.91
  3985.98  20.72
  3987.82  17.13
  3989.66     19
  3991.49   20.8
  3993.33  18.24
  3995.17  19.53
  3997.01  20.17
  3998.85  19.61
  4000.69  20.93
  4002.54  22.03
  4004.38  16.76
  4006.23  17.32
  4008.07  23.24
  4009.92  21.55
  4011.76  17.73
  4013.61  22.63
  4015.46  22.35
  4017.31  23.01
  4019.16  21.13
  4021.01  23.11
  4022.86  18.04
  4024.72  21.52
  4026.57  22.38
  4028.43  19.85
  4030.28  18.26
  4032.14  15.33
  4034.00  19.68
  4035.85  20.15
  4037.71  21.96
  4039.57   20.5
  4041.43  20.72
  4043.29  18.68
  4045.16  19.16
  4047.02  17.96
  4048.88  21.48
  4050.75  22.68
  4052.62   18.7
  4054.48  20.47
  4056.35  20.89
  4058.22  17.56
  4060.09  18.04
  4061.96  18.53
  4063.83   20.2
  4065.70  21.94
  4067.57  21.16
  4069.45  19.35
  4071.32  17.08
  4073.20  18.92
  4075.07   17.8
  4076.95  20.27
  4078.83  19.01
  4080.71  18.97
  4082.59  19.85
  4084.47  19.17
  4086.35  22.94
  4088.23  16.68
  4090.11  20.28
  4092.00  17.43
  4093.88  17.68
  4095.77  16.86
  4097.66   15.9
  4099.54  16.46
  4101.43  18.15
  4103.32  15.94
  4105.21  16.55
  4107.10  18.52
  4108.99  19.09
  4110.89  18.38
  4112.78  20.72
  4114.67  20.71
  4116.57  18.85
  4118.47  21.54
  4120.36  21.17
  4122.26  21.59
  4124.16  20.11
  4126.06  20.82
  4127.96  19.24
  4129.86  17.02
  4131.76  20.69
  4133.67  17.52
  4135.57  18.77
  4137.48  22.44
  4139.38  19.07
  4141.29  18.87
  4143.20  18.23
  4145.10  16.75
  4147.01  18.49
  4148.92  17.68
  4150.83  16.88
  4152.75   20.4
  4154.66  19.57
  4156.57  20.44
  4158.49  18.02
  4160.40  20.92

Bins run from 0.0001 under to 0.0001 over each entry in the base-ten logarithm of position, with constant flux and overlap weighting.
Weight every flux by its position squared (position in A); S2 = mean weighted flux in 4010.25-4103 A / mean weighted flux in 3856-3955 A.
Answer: 1.49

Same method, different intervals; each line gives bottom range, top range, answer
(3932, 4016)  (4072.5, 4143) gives 1.29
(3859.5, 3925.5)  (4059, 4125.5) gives 1.44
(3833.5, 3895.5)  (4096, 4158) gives 1.65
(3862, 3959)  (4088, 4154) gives 1.47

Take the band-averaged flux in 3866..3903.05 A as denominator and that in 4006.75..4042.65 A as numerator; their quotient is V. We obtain 1.54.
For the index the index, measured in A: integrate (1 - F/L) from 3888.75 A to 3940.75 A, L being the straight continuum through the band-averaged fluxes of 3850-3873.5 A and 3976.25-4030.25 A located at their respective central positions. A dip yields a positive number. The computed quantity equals 7.9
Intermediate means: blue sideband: 14.3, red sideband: 19.6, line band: 13.8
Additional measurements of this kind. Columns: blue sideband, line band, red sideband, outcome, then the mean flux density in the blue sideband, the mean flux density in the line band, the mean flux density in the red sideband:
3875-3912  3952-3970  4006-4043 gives 4.8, 14.1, 12.7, 20.6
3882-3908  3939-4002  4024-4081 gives 4.1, 13.7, 15.5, 19.7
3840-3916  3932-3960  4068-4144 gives 3.3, 14.3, 13.9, 19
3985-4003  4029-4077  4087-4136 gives -0.7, 19.7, 19.5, 18.7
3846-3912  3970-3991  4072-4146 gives 0.9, 14.2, 15.6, 18.9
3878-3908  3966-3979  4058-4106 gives 3.3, 13.6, 11.7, 18.6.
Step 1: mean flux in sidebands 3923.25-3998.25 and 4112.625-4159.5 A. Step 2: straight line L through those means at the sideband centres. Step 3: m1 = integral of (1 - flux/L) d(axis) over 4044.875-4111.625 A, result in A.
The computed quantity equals -4.74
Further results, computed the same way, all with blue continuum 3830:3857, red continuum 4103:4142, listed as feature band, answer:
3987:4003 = -3.68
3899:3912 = -2.41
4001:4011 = -2.40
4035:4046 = -1.90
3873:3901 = -0.30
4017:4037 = -3.93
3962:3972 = 3.45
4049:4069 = -2.63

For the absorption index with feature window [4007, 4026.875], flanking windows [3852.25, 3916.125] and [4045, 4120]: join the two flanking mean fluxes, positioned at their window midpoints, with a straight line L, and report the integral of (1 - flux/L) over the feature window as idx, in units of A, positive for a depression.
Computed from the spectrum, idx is -4.4 A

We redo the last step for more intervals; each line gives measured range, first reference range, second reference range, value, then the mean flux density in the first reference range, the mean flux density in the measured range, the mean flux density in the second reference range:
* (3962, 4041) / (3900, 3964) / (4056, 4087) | -4.4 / 14.4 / 17.9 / 19.5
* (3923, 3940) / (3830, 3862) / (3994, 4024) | 6.2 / 12.1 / 10.5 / 20.6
